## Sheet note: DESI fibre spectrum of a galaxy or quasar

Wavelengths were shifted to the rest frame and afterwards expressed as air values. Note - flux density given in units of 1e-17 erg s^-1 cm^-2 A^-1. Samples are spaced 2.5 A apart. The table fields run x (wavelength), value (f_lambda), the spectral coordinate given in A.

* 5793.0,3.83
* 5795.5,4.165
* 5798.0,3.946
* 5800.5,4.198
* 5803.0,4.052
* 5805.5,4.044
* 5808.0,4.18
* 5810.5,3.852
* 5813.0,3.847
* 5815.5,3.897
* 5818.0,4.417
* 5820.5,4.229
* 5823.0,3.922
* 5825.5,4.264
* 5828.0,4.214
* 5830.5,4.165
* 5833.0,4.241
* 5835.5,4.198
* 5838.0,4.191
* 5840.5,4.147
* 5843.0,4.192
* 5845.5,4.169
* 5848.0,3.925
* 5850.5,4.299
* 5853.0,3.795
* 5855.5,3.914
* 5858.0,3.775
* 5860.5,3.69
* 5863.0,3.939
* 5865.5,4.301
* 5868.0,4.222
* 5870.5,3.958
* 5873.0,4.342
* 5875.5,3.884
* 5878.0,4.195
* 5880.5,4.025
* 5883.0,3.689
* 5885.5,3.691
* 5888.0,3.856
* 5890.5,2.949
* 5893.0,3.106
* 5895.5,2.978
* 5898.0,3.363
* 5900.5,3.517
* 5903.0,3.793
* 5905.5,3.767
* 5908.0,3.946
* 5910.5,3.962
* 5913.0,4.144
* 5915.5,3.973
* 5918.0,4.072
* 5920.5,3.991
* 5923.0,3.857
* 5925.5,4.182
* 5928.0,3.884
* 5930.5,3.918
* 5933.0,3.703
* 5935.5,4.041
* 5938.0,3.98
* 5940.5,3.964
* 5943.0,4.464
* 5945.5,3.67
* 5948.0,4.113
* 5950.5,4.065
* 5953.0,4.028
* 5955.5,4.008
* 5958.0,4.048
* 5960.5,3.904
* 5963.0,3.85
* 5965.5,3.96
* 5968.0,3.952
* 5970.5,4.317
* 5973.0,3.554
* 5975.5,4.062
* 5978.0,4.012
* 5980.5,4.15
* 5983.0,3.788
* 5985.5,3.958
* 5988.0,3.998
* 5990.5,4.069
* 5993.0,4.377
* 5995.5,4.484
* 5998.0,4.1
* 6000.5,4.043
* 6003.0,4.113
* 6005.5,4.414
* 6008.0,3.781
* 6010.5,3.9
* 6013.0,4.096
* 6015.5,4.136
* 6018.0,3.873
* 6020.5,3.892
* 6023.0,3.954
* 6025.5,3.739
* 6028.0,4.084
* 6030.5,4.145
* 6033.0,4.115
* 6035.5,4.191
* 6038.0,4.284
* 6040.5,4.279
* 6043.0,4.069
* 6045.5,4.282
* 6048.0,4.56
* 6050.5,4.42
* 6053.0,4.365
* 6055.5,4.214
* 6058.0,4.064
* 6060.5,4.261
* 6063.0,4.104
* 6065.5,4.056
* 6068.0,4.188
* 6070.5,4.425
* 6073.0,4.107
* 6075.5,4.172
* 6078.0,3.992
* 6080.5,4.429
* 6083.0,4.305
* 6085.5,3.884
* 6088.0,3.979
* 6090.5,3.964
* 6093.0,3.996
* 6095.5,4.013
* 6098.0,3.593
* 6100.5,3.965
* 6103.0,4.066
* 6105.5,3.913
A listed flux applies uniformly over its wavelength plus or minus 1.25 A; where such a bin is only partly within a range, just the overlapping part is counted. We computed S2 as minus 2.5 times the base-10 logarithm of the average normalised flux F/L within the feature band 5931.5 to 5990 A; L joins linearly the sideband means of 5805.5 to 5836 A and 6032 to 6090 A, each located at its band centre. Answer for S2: 0.05 mag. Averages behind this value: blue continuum 4.11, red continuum 4.2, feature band 3.98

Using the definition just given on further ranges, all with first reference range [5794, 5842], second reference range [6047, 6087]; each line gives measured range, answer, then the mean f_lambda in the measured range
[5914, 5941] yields 0.05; 3.96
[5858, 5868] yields 0.04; 3.98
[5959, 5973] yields 0.06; 3.96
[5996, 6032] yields 0.04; 4.03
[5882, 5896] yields 0.22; 3.39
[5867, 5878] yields 0.01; 4.11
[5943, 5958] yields 0.04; 4.02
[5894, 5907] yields 0.19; 3.49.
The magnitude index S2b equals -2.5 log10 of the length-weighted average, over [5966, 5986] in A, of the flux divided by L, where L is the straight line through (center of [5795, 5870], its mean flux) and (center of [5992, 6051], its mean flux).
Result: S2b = 0.04 mag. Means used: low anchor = 4.08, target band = 3.97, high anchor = 4.13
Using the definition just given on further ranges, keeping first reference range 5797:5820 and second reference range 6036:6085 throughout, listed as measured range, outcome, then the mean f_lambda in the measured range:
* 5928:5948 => 0.05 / 3.97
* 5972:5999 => 0.03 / 4.05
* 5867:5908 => 0.11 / 3.71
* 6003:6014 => 0.04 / 4.05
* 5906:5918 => 0.03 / 4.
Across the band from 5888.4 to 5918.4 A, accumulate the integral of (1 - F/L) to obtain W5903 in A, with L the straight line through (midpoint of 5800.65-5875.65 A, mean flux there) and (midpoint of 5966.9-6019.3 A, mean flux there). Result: 3.3 A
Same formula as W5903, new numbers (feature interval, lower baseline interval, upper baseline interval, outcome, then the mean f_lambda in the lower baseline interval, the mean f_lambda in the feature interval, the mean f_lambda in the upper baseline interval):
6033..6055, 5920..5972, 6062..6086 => -0.85 A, 3.99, 4.29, 4.18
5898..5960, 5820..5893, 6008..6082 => 1.59 A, 4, 3.95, 4.15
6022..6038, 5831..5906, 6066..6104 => -0.15 A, 3.87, 4.06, 4.07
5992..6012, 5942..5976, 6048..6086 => -0.32 A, 3.99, 4.15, 4.22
